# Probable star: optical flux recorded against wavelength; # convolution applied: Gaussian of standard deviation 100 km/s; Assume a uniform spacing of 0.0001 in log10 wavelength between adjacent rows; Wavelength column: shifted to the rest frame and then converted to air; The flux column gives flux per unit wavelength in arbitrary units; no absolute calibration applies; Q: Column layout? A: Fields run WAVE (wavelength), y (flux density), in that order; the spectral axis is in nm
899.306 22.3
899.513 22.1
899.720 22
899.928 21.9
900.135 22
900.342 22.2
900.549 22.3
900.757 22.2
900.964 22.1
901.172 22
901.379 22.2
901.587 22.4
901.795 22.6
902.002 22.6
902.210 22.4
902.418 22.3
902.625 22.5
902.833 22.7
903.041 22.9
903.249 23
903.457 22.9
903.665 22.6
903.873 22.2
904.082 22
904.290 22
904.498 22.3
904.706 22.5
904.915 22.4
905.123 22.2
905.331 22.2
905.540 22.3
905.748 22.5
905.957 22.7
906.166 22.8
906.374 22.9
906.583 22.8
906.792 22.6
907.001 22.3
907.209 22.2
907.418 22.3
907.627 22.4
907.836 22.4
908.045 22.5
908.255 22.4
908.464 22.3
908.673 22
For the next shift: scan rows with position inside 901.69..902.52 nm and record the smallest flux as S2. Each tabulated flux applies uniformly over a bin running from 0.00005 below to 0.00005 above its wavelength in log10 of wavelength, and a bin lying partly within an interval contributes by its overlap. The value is 22.3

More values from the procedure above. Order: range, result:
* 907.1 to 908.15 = 22.2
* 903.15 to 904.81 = 22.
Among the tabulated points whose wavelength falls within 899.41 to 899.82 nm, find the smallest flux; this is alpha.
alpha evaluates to 22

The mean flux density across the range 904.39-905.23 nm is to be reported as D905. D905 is 22.4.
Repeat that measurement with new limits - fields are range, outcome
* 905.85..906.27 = 22.7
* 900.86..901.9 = 22.3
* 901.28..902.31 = 22.4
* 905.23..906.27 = 22.5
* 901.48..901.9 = 22.5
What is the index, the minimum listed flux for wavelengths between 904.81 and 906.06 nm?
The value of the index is 22.2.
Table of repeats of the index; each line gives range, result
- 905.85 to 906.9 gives 22.6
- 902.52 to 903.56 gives 22.5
